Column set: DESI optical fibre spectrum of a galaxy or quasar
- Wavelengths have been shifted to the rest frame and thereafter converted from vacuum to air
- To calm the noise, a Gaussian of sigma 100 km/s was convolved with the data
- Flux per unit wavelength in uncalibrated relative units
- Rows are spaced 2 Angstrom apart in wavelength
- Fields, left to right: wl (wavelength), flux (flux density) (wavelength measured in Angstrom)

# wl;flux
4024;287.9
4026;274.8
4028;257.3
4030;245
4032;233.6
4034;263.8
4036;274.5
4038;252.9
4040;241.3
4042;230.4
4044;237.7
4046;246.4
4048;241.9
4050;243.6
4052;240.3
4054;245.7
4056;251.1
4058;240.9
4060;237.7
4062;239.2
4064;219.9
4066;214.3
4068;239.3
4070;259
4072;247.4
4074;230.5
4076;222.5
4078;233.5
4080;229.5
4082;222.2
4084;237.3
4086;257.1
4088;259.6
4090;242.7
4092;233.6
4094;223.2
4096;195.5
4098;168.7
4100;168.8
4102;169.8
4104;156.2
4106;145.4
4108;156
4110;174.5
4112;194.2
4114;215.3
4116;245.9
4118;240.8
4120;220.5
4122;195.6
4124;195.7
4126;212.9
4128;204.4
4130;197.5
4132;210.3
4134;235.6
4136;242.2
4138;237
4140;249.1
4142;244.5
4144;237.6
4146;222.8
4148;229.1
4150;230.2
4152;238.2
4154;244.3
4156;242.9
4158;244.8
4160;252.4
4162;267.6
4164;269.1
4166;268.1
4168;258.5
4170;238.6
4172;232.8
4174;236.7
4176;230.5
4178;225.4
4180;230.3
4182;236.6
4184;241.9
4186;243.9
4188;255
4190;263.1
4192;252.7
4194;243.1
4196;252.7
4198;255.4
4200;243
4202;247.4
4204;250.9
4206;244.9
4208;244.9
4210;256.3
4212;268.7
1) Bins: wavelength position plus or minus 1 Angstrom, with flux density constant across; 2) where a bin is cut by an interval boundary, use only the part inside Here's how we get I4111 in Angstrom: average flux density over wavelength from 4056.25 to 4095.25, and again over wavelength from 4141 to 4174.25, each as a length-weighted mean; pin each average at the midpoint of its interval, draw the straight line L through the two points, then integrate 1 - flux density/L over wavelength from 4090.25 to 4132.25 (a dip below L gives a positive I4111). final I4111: 7.5 Angstrom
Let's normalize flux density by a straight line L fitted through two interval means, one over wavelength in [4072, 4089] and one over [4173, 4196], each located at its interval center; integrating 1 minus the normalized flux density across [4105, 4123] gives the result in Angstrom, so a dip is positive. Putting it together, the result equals 3.0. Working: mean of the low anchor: 237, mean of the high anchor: 242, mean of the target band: 199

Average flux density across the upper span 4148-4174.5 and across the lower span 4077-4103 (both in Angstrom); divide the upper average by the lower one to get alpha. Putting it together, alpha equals 1.13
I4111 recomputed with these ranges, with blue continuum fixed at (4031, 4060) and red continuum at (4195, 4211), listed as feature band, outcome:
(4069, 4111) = 6.07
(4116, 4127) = 1.40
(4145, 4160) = 0.67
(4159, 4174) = -0.33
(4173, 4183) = 0.68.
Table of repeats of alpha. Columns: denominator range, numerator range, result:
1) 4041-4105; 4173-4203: 1.07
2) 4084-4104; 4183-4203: 1.18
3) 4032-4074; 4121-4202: 0.98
